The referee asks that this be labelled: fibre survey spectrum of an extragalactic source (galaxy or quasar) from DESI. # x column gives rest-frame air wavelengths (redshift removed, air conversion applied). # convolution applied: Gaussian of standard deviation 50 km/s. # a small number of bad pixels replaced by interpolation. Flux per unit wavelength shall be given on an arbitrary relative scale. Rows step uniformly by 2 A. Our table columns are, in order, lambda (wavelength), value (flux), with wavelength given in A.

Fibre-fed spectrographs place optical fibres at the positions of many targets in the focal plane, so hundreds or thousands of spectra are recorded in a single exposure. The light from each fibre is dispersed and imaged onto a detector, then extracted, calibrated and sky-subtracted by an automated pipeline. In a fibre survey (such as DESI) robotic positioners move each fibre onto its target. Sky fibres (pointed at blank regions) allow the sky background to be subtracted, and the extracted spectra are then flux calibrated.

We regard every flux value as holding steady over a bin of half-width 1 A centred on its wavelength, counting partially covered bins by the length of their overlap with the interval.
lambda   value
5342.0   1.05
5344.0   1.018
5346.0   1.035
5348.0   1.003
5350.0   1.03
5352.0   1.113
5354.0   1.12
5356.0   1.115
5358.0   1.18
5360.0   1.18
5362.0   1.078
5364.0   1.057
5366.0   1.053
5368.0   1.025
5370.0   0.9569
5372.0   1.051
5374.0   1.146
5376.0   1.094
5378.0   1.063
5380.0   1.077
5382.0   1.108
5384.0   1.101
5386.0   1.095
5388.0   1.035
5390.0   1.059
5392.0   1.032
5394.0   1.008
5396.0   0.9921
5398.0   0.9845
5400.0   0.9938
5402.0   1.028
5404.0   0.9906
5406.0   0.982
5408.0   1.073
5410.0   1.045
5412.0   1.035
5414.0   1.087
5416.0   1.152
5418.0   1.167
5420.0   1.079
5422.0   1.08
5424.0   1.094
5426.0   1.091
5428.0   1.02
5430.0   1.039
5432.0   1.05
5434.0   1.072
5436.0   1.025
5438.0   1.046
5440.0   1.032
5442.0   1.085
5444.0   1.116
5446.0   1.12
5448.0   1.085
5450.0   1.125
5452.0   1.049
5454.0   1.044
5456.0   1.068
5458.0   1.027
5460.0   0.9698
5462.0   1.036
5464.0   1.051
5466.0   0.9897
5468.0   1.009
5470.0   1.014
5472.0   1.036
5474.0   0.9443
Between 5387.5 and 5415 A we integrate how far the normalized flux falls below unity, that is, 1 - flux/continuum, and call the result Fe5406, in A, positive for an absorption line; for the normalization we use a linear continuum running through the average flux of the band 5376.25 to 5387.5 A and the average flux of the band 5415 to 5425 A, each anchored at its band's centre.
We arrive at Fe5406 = 1.91 A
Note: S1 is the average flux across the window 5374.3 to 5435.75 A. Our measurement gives 1.06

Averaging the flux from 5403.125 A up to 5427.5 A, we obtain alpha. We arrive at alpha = 1.07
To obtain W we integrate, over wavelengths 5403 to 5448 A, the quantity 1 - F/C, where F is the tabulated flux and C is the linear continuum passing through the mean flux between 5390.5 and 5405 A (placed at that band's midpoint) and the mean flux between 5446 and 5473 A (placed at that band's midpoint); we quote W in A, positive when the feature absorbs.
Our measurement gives -2.0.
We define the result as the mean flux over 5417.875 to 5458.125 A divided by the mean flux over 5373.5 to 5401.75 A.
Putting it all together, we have 1.02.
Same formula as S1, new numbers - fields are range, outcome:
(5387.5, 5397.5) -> 1.02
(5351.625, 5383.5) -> 1.09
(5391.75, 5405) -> 1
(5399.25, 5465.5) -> 1.06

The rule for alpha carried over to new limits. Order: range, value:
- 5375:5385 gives 1.09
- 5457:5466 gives 1.02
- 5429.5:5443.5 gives 1.05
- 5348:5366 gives 1.1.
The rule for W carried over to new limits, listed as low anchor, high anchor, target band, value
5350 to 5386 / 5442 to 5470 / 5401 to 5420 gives 0.1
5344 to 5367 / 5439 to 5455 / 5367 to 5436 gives 1.8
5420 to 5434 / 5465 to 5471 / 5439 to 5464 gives -0.8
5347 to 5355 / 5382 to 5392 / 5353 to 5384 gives -0.5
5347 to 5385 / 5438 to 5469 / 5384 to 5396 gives 0.3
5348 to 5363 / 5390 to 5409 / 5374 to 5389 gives -0.5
